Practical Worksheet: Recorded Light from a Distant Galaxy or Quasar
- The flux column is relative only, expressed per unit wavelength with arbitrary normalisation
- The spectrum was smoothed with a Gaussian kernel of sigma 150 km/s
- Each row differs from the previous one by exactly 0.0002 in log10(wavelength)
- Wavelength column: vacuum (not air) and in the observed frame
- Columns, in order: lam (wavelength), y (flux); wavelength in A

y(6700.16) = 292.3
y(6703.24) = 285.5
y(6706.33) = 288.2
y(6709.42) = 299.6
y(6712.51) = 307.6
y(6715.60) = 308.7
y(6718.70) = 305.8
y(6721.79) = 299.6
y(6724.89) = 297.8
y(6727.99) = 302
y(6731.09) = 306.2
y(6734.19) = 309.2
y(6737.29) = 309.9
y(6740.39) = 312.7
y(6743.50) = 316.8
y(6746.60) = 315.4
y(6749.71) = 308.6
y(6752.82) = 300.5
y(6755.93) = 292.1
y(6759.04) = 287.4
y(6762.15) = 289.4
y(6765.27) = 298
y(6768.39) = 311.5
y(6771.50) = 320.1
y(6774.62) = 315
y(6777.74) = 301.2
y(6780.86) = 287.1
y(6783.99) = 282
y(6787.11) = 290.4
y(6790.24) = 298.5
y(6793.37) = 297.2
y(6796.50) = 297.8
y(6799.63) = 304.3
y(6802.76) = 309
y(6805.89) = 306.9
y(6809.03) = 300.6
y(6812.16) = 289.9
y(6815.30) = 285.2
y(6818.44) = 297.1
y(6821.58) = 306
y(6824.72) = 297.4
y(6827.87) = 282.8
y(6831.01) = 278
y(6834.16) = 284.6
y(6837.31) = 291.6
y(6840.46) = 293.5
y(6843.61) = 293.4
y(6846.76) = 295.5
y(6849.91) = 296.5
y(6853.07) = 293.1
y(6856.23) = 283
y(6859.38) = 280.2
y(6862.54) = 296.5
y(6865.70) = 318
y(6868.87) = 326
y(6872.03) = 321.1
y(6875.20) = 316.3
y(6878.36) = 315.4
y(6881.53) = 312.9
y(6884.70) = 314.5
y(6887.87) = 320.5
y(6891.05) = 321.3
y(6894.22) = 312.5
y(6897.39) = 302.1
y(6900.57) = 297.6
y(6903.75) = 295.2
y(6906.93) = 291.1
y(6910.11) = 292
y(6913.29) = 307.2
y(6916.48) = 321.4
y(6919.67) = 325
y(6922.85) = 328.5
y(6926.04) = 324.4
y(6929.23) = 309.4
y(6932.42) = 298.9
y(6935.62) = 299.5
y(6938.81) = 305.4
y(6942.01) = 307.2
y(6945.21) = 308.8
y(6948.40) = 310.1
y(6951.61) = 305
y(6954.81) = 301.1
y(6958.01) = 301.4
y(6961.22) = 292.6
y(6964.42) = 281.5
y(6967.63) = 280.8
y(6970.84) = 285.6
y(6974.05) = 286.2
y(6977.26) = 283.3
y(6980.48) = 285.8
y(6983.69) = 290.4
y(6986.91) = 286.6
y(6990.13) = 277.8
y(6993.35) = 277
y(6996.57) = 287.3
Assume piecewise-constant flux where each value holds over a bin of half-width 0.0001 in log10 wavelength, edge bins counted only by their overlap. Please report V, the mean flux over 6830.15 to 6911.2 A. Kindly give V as 302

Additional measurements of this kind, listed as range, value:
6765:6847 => 297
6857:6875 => 308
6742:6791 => 301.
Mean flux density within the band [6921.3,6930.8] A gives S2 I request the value 321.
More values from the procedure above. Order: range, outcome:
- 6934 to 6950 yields 306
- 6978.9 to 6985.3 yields 288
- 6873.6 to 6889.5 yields 316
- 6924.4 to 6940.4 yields 308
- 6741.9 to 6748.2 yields 316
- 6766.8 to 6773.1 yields 316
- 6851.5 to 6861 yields 286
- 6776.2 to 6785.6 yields 290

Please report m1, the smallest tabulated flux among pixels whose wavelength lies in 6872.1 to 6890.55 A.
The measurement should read 312.9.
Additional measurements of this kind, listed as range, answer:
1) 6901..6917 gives 291.1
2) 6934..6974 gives 280.8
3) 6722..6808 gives 282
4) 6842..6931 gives 280.2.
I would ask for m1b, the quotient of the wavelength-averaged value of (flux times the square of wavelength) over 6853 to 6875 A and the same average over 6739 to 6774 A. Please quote 1.0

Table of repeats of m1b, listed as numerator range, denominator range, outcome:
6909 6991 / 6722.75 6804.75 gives 1.05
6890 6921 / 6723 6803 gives 1.06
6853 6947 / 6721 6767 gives 1.07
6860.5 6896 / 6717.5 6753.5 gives 1.07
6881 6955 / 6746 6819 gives 1.07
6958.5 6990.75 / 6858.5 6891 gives 0.94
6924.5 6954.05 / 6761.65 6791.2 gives 1.08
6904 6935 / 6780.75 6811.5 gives 1.08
